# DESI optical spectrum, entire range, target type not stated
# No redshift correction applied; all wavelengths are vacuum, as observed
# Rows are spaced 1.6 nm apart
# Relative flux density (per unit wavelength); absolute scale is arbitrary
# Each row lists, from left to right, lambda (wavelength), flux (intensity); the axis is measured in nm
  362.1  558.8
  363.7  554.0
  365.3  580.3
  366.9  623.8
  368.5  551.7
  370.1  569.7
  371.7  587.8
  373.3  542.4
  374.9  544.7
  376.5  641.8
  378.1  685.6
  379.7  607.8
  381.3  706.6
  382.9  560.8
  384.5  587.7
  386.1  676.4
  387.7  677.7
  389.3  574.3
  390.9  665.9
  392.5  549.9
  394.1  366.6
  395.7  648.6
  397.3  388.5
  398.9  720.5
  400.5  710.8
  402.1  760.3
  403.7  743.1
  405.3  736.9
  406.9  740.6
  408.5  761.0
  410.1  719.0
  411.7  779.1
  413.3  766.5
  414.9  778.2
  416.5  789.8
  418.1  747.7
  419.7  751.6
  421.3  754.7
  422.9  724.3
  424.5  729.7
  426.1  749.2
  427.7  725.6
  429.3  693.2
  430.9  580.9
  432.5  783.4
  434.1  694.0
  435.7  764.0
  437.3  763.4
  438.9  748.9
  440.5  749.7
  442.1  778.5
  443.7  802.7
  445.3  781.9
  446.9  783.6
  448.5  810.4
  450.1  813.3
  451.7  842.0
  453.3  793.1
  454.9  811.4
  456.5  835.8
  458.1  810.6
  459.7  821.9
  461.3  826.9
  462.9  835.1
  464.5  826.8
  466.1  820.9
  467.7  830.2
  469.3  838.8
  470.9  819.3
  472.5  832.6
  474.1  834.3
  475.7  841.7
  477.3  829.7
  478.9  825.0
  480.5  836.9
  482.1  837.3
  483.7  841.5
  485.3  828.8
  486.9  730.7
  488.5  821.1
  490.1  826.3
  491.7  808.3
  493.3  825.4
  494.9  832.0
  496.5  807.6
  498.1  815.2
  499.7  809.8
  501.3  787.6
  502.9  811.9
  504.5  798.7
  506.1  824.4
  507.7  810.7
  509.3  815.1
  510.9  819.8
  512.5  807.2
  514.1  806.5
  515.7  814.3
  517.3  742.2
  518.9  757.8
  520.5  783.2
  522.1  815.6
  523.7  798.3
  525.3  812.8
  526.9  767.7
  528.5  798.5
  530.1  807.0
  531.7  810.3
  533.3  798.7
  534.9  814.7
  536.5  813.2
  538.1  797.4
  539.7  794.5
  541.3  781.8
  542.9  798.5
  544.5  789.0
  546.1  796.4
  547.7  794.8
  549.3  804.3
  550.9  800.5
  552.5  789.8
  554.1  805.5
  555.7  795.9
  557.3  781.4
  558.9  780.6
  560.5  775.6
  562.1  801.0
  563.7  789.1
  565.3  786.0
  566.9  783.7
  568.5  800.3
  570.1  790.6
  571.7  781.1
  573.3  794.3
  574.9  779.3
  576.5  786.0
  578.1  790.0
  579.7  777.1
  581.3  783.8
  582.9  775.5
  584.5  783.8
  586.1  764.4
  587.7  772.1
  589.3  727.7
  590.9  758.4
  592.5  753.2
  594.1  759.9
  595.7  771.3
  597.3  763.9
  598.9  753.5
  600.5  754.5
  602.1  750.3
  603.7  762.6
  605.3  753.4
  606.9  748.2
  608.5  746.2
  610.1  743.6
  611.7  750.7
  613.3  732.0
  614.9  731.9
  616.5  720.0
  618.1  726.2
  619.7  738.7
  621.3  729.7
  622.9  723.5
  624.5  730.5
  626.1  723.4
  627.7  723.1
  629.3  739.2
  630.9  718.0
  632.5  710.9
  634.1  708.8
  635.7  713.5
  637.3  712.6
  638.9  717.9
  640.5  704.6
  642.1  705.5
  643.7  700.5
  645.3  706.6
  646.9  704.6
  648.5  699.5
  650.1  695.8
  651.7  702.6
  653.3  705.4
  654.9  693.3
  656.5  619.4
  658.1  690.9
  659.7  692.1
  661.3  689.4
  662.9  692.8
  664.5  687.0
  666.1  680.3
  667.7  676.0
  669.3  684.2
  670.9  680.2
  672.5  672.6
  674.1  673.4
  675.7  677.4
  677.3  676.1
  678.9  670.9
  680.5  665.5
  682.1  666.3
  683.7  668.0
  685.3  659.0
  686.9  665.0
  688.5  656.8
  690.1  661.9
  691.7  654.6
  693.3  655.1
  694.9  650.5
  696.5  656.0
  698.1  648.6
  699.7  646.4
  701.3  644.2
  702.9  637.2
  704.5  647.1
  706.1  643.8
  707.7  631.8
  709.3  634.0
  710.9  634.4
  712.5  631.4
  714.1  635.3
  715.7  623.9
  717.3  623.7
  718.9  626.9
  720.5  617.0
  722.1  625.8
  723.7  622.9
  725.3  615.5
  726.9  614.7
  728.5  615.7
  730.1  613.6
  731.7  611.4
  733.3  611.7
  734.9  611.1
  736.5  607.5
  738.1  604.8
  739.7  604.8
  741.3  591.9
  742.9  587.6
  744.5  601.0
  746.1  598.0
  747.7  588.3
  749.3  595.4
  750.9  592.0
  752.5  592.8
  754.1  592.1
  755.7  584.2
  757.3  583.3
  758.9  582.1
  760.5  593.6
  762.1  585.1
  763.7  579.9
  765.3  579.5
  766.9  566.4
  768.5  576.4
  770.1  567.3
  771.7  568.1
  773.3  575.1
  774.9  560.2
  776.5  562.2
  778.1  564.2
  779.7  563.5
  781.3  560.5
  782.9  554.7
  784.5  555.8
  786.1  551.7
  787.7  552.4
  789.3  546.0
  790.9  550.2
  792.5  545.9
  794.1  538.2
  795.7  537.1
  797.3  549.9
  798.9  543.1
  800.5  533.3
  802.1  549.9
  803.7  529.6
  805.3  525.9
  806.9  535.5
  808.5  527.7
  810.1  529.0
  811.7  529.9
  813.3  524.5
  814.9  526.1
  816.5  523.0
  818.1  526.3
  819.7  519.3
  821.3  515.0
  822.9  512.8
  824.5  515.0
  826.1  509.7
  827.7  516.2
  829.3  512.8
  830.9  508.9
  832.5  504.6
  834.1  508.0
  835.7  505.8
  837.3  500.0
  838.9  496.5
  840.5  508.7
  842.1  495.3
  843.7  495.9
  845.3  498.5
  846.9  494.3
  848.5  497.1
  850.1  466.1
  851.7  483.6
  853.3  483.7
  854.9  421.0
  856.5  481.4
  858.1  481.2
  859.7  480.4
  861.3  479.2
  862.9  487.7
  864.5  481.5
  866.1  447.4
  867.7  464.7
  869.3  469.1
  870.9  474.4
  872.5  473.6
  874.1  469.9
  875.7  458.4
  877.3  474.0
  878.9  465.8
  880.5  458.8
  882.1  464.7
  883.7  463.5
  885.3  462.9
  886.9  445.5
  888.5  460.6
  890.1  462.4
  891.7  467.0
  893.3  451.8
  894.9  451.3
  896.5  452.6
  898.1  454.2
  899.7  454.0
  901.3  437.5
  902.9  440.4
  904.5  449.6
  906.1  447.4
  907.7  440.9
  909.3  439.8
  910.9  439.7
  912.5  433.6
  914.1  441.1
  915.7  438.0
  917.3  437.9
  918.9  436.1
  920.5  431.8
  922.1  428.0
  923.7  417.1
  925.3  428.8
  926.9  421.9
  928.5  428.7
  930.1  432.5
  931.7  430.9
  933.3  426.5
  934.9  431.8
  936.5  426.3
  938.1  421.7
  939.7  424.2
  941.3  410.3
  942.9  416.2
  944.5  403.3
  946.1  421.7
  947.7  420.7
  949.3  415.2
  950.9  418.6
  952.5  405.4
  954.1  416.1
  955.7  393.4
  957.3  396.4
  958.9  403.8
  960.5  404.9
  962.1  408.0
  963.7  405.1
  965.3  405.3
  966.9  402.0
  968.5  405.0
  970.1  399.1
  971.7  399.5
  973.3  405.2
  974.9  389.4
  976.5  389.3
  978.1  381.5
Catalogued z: 0.00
